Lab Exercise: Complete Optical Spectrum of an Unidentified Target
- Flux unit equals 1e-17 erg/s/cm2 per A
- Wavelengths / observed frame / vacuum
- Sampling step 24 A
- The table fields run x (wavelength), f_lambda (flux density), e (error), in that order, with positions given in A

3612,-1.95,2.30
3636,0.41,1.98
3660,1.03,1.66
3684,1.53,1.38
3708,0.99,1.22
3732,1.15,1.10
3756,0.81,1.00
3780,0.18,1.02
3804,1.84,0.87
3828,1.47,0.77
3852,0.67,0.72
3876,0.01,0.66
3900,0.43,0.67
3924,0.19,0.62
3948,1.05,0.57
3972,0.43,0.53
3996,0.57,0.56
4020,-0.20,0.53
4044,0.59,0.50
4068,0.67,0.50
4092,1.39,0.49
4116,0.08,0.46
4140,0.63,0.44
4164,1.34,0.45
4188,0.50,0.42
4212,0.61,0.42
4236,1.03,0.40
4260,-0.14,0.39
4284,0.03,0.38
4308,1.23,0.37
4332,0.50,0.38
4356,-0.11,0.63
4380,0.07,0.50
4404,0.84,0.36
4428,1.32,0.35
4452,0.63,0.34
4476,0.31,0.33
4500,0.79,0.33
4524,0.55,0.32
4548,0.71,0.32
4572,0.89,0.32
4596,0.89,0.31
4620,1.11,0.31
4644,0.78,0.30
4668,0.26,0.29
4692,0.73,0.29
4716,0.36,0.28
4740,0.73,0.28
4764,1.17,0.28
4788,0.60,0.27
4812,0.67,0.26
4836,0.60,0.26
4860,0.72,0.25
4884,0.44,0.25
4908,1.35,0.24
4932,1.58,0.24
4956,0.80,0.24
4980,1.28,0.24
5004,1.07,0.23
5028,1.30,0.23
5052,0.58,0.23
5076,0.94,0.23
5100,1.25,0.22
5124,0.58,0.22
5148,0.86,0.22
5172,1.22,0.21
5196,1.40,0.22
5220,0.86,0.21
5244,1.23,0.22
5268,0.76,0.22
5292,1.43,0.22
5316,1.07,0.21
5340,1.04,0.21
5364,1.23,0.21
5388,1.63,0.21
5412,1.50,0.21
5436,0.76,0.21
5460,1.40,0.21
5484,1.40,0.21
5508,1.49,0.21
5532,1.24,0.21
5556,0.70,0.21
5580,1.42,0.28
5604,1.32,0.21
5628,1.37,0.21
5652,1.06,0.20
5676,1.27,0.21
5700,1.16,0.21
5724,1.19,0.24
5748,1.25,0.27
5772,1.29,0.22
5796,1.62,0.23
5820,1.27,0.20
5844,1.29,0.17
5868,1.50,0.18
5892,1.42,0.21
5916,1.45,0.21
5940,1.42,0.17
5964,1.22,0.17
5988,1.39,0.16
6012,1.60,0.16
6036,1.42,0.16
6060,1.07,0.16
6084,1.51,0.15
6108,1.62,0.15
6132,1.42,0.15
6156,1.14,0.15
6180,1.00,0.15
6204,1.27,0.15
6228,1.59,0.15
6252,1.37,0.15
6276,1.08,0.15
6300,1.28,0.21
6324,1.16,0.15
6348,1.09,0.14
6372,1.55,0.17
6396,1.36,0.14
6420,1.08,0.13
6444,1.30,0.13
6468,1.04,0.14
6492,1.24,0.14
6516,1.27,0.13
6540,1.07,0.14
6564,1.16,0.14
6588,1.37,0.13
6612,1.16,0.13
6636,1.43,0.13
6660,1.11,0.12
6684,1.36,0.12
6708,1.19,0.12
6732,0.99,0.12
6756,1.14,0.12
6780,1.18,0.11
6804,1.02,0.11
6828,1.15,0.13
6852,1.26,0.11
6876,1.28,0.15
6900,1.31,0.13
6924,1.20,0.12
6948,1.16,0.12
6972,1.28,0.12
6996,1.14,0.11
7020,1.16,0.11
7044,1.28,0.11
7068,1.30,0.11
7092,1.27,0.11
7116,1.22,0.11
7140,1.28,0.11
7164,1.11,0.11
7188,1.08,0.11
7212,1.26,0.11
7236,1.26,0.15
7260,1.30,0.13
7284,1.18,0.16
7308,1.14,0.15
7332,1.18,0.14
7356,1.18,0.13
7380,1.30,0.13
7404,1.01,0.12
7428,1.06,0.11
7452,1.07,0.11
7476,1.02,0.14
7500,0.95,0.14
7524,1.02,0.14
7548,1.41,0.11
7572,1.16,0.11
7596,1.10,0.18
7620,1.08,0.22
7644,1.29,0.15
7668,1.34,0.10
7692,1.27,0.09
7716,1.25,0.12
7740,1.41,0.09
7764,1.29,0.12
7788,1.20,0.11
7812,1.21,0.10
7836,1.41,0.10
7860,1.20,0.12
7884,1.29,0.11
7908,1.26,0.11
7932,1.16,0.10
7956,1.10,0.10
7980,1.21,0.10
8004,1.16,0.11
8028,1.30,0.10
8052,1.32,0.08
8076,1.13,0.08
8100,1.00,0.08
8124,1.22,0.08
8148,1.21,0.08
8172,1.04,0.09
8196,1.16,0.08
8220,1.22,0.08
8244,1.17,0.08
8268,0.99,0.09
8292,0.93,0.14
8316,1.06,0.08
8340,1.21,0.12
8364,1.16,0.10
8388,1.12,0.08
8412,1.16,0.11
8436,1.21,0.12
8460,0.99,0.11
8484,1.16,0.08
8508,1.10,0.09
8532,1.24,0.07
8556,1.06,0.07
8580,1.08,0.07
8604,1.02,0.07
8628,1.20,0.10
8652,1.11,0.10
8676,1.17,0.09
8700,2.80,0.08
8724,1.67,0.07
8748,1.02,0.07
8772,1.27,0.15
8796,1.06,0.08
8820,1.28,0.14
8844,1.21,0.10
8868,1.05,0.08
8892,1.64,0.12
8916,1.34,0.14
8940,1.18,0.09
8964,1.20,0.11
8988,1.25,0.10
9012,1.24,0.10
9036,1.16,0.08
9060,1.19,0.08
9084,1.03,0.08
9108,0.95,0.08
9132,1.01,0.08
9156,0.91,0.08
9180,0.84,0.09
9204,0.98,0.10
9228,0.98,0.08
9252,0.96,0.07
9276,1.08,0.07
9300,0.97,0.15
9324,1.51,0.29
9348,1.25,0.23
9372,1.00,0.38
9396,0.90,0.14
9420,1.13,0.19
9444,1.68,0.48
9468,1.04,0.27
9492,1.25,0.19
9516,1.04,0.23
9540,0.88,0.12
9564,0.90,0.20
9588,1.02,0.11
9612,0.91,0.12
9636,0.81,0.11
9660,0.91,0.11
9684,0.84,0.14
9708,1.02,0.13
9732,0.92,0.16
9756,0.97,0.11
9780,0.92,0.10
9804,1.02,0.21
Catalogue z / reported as 0.324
